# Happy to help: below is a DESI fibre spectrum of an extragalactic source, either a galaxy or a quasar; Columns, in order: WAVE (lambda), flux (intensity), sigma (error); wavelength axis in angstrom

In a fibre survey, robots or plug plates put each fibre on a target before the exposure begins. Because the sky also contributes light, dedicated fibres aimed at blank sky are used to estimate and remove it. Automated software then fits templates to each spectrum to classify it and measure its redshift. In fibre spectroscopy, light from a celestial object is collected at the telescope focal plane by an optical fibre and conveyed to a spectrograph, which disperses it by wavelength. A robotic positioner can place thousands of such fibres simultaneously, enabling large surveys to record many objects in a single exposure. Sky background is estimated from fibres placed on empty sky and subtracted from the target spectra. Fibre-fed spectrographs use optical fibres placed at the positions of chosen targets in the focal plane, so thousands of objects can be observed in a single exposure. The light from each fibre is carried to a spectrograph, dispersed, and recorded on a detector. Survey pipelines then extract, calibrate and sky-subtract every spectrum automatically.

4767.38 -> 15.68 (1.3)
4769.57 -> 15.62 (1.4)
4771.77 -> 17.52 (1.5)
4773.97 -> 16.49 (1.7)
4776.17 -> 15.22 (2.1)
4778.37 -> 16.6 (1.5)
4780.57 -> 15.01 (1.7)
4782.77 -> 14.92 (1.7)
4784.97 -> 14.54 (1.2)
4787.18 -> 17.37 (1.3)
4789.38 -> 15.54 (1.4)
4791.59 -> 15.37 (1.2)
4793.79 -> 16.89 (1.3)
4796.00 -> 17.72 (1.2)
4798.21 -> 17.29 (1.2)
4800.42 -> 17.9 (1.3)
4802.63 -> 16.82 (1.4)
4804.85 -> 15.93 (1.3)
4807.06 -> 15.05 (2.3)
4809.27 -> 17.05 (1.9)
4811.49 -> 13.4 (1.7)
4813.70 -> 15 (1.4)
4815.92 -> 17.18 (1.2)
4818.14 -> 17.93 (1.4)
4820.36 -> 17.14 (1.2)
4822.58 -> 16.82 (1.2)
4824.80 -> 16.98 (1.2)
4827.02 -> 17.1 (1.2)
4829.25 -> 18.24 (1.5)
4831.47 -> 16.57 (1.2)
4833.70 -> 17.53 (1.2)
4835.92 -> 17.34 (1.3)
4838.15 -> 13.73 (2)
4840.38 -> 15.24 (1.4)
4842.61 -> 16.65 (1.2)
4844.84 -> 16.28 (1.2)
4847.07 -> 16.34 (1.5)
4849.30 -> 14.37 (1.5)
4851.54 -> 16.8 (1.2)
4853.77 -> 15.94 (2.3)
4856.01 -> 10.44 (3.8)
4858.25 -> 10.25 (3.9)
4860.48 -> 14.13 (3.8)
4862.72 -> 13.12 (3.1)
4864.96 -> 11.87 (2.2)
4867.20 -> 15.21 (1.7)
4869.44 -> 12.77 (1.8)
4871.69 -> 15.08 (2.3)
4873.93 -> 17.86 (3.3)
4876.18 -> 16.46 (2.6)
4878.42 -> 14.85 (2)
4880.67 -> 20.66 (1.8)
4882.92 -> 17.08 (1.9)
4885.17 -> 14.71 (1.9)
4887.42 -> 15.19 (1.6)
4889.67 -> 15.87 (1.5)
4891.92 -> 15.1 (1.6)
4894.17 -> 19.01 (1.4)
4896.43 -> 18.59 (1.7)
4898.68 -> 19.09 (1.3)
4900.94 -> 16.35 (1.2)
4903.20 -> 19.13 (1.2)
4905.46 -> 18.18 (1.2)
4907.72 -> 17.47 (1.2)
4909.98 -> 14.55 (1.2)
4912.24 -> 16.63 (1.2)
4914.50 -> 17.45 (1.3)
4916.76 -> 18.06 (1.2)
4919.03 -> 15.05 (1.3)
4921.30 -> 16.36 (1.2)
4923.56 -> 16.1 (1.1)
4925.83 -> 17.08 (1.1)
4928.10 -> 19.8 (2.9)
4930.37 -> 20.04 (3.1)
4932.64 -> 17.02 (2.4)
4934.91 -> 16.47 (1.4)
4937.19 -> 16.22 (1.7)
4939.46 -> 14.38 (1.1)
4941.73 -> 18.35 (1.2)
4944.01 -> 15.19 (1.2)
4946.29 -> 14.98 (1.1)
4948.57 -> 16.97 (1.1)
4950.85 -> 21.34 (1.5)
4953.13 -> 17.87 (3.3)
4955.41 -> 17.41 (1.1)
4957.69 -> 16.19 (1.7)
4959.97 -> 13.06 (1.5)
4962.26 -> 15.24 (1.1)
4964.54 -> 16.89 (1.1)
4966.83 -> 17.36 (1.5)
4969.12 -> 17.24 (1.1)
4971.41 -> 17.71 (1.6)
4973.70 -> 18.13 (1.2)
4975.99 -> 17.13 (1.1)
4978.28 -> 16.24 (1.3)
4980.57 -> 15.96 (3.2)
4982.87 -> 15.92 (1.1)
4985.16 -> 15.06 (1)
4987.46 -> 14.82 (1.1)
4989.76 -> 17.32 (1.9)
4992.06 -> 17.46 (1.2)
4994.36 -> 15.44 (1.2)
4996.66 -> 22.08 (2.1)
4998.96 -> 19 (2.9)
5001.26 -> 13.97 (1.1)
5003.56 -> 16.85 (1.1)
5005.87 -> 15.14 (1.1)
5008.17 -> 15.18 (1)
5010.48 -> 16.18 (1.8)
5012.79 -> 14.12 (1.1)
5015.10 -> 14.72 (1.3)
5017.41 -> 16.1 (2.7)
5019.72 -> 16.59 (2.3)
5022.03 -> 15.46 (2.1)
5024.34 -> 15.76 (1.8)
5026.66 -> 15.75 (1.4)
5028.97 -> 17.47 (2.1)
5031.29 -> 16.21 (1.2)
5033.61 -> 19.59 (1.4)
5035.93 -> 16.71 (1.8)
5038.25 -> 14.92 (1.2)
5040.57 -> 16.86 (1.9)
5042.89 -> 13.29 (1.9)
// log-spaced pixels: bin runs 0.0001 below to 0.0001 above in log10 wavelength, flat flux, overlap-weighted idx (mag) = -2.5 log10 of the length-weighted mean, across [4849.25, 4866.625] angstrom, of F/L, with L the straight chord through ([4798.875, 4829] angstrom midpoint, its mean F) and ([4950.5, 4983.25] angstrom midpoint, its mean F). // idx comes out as 0.24 mag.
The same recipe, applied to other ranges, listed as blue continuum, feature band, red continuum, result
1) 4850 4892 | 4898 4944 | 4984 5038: -0.11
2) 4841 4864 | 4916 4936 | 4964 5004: -0.10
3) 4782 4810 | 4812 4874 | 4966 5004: 0.07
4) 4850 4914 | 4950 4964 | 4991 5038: -0.04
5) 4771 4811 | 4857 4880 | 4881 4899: 0.17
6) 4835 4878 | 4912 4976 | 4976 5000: -0.05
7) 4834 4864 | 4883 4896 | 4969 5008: -0.06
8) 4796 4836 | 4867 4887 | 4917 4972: 0.05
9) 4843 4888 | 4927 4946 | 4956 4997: -0.07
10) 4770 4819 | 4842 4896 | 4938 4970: 0.08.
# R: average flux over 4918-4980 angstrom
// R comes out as 16.9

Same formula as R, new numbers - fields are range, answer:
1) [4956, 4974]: 16.4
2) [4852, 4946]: 16.2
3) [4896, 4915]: 17.5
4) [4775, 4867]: 15.7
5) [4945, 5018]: 16.5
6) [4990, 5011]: 16.9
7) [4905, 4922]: 16.7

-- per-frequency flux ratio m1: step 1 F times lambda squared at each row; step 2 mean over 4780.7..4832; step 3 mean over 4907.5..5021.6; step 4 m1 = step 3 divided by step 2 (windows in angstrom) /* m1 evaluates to 1.1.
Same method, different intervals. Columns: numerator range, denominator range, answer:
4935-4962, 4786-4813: 1.07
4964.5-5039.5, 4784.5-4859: 1.11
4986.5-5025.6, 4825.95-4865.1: 1.14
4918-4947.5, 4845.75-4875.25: 1.21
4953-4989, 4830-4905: 1.08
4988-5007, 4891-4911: 1.01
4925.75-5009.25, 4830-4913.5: 1.10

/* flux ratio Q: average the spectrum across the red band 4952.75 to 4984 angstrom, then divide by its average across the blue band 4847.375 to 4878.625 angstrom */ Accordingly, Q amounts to 1.2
